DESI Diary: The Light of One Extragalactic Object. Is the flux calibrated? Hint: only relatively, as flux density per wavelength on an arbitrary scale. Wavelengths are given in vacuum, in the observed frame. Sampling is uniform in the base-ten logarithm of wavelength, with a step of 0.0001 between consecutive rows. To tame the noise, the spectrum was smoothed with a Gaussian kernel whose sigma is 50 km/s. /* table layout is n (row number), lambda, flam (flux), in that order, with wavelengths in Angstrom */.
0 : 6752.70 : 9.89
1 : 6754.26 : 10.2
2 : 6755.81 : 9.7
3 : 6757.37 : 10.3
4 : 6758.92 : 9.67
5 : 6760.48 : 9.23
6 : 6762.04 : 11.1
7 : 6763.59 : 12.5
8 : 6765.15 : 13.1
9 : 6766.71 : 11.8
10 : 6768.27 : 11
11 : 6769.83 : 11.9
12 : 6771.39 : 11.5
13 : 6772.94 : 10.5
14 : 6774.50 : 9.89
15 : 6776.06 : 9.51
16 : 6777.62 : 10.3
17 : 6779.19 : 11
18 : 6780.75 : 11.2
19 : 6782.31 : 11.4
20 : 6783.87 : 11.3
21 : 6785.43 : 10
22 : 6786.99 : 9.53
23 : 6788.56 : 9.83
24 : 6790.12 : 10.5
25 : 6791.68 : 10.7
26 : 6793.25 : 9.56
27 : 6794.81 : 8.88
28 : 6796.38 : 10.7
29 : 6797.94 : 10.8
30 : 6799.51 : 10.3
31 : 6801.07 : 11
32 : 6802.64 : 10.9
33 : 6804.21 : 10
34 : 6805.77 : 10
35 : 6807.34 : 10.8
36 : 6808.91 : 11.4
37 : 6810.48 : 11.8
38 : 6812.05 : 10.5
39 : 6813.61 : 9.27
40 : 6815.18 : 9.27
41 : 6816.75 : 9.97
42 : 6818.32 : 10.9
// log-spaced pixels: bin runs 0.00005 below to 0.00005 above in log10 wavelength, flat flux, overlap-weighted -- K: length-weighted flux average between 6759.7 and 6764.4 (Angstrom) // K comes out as 11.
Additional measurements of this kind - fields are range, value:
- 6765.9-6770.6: 11.6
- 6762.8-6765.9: 12.8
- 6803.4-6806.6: 10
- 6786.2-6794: 10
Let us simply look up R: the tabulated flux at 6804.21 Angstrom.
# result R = 10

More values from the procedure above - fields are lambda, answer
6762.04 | 11.1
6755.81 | 9.7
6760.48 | 9.23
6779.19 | 11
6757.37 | 10.3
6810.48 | 11.8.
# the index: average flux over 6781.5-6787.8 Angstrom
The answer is 10.6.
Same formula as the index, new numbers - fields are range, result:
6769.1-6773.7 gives 11.3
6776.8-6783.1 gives 11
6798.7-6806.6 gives 10.4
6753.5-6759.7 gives 9.98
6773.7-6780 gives 10.2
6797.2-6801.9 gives 10.7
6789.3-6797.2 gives 10.1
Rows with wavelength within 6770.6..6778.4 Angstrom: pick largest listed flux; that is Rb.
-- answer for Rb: 11.5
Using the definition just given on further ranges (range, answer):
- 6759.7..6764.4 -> 12.5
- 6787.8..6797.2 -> 10.7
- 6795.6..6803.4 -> 11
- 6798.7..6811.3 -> 11.8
